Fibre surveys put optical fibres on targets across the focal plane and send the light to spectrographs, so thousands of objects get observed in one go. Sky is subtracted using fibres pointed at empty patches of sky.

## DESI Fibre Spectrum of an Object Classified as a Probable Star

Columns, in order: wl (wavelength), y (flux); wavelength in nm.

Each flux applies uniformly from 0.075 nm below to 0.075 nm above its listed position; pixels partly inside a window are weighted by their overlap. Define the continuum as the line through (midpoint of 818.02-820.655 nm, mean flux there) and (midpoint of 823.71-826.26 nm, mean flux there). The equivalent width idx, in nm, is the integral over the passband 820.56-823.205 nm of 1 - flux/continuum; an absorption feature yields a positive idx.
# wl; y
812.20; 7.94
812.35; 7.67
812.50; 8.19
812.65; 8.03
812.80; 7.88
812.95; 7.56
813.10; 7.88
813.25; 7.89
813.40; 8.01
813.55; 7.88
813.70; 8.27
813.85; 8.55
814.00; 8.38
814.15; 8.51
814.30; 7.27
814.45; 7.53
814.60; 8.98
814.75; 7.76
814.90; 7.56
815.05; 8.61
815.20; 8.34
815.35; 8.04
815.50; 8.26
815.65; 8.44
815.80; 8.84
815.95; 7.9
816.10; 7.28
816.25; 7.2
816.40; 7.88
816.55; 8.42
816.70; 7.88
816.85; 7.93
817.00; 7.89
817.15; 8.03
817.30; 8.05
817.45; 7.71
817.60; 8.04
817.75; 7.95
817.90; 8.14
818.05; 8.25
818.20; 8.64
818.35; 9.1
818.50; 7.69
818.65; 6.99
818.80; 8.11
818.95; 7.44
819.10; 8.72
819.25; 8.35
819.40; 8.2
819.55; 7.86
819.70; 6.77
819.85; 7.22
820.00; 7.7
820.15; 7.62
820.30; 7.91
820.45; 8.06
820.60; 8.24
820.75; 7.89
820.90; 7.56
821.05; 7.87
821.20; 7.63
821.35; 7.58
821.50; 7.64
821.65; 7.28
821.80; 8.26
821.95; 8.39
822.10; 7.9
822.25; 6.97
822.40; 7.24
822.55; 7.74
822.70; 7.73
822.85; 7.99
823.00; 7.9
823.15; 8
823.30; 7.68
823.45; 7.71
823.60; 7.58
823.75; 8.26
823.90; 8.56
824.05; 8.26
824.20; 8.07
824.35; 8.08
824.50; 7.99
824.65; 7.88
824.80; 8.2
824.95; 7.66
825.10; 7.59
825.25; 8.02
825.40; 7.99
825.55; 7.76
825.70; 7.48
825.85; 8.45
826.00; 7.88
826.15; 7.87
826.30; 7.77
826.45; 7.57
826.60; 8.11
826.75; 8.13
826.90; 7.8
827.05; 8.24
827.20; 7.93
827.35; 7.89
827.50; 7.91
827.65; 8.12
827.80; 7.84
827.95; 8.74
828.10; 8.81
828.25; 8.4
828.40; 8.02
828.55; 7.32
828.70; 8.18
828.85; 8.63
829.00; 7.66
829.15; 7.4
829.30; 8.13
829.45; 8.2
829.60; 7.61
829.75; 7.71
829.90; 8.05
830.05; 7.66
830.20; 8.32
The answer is 0.066 nm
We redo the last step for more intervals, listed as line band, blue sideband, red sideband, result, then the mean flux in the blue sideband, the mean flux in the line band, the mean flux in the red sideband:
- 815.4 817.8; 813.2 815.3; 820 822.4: 0.00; 8.11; 7.98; 7.77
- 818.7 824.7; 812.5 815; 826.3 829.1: 0.15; 8.01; 7.84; 8.06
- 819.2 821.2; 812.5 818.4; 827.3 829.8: 0.07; 8.07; 7.78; 8.04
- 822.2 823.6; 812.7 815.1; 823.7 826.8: 0.06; 8.03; 7.67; 7.98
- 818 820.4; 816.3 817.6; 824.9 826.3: 0.01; 7.96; 7.91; 7.85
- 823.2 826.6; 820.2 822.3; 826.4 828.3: 0.03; 7.81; 7.93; 8.12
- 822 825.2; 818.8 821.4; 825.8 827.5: 0.01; 7.81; 7.86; 7.96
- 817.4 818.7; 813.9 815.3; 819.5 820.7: -0.04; 8.11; 8.08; 7.67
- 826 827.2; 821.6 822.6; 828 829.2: 0.01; 7.69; 7.92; 8.08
